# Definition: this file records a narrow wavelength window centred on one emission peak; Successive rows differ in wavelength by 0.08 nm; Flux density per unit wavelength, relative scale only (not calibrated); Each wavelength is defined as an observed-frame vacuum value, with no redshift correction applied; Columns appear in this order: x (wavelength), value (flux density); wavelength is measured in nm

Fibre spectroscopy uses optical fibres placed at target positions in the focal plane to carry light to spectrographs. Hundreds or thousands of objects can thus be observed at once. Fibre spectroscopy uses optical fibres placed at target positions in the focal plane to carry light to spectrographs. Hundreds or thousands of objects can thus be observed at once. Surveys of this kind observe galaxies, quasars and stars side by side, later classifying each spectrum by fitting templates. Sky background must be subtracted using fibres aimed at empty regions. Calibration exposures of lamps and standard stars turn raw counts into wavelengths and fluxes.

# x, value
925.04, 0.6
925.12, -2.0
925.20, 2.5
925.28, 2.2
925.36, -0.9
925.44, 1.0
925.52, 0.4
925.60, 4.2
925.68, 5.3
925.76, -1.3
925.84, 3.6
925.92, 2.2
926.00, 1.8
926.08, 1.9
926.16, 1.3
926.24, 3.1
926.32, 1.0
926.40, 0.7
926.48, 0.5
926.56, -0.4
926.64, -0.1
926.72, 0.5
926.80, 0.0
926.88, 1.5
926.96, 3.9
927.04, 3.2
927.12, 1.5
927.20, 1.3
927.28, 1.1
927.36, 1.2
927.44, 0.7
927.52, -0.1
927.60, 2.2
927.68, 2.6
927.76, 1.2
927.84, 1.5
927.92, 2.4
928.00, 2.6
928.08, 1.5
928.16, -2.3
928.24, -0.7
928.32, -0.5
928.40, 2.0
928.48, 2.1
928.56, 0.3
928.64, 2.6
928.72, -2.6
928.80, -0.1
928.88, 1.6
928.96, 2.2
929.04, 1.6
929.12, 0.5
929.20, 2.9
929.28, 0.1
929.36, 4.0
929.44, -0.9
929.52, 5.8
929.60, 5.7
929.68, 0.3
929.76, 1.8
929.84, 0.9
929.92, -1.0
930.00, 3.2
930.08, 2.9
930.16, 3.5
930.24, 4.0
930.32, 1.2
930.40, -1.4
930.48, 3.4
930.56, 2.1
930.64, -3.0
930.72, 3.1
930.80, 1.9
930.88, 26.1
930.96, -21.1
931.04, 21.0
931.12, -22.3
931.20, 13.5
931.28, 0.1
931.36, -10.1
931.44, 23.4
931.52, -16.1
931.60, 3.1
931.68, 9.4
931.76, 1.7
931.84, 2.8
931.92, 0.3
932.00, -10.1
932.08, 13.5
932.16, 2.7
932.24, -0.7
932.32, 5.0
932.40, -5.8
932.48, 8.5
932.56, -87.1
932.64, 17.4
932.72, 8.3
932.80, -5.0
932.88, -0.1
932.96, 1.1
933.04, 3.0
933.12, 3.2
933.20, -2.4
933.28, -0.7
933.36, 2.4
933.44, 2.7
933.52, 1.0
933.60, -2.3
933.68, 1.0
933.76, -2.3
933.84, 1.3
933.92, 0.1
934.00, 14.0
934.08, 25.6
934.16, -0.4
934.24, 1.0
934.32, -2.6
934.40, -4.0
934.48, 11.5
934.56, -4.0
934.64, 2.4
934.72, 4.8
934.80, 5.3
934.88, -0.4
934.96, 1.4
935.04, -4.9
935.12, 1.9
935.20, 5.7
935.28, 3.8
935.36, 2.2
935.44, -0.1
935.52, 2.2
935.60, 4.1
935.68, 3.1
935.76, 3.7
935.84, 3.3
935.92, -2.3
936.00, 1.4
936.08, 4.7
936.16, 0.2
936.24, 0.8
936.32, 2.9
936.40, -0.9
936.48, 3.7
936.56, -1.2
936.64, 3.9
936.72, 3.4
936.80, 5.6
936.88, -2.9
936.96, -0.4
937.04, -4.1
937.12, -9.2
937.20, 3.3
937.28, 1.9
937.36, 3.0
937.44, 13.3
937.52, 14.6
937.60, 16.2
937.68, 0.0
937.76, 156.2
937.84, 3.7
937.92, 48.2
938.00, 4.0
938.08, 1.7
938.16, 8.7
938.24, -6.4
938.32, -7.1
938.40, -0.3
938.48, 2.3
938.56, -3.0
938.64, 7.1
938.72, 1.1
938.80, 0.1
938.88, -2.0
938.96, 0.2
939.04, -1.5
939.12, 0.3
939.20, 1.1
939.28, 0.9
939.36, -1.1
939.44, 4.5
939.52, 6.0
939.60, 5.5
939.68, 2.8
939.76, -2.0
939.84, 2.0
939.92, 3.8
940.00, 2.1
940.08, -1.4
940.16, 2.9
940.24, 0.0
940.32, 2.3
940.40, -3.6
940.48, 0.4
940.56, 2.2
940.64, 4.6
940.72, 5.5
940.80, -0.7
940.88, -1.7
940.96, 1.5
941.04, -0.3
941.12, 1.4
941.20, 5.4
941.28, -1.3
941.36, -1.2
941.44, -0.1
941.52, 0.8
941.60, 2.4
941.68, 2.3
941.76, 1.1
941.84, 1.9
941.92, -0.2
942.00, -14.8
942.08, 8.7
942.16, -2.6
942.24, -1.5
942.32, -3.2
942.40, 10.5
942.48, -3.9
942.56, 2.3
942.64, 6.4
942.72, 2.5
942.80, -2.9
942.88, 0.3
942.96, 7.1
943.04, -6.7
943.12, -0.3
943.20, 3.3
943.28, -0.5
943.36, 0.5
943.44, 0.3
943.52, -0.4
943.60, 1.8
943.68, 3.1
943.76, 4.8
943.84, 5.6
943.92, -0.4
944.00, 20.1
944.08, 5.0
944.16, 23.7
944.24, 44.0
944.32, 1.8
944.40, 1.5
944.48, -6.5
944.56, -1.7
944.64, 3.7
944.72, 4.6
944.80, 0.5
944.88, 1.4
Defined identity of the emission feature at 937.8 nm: H-beta 4861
